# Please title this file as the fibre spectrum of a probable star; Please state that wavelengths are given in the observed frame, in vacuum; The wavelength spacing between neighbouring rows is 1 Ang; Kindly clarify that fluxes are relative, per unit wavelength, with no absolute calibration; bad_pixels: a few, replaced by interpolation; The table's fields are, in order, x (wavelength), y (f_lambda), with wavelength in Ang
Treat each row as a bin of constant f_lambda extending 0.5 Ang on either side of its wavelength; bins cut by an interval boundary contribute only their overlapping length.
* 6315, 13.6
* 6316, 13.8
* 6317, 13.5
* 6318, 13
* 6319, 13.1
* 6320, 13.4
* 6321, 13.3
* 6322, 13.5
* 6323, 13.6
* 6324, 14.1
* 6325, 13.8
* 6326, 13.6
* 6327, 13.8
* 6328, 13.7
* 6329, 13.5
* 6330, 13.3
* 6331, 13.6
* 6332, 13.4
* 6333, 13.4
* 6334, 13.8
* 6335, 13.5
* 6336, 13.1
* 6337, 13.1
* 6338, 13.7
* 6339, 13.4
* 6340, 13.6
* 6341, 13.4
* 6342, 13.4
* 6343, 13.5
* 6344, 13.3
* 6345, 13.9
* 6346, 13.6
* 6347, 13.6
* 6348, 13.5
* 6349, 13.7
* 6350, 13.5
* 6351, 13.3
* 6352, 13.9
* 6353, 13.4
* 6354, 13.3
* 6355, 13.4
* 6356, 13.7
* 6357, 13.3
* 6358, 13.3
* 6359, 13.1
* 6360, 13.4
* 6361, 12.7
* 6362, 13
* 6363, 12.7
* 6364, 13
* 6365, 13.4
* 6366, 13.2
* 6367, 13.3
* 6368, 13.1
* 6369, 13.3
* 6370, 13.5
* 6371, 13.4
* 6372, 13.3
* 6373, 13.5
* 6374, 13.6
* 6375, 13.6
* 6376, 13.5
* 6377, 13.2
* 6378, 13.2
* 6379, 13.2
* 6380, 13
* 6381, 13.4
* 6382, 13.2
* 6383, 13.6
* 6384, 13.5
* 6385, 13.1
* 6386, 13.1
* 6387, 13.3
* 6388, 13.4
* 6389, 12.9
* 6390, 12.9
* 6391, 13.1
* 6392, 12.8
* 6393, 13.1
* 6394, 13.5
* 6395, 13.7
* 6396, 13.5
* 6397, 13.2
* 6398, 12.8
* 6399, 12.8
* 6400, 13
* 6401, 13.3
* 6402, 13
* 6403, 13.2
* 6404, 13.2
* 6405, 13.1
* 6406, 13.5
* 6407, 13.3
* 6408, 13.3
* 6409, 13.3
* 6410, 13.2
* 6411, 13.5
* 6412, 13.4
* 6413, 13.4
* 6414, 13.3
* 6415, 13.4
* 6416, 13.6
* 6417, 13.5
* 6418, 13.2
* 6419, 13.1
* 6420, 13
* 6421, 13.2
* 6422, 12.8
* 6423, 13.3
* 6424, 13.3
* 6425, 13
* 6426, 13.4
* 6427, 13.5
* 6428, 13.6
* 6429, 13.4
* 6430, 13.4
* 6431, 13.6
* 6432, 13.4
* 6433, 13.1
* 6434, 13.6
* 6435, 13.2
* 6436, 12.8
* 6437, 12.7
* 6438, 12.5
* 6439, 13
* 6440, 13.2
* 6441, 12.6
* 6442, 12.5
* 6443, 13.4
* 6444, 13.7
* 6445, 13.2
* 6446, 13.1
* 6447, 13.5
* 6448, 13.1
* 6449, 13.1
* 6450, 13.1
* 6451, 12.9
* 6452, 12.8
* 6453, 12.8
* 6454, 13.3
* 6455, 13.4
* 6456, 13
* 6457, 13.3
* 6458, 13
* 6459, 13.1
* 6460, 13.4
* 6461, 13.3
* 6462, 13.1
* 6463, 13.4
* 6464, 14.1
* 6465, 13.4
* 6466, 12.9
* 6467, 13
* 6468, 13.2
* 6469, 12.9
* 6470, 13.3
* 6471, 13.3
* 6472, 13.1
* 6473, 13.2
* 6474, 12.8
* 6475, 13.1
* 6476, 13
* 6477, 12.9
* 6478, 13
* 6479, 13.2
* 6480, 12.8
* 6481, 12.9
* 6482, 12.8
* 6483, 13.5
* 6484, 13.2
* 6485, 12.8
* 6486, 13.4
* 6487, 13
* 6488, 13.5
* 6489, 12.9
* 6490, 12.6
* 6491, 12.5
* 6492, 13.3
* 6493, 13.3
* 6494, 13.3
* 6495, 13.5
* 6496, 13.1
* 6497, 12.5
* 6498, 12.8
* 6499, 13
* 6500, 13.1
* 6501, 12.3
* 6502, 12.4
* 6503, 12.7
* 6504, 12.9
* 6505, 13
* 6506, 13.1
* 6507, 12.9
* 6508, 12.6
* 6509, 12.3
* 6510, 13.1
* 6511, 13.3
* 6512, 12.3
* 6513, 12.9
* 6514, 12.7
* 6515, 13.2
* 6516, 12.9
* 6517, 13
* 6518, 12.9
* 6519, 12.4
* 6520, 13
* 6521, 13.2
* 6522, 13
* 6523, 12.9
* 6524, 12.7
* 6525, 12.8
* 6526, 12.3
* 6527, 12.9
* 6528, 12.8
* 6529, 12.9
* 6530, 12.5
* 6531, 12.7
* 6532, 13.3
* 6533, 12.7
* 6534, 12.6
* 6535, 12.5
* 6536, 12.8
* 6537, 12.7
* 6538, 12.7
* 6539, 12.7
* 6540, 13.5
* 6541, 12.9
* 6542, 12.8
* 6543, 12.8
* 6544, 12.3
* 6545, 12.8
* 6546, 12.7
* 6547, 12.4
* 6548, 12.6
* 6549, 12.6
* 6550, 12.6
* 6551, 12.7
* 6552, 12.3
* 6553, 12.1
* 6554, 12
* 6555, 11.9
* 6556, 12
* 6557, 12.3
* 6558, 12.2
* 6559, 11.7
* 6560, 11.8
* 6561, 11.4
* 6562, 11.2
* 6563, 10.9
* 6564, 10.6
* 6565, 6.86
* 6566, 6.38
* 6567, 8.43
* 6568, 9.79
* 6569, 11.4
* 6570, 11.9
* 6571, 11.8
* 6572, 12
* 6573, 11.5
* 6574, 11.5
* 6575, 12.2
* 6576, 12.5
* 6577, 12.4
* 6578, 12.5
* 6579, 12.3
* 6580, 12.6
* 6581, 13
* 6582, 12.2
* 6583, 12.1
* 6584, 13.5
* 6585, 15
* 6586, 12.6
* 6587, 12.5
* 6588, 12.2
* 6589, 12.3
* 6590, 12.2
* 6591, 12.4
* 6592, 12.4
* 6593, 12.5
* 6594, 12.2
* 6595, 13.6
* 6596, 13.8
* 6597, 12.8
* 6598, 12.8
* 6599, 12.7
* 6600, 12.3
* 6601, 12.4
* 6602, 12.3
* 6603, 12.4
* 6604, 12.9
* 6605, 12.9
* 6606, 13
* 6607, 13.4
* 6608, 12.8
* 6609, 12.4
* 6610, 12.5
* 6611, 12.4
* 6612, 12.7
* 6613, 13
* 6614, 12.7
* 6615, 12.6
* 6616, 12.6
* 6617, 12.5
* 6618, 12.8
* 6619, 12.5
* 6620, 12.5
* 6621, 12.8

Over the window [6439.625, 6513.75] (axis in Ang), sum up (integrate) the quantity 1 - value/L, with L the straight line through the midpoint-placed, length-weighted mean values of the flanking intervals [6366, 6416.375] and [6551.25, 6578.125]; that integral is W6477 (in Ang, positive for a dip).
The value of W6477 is -4.7 Ang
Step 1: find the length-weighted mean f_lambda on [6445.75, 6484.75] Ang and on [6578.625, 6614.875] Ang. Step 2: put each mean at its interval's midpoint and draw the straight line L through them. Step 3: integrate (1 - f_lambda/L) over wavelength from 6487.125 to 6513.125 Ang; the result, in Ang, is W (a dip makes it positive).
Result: 0.3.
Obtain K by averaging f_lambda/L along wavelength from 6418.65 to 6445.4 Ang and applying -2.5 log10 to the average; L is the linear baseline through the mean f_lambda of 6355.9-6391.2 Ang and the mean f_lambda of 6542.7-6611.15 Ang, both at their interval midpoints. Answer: -0.02 mag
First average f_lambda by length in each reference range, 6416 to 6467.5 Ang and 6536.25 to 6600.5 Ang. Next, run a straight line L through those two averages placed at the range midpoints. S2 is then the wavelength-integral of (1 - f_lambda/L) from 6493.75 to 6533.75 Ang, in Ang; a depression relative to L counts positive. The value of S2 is -0.9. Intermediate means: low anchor 13.2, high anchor 12.1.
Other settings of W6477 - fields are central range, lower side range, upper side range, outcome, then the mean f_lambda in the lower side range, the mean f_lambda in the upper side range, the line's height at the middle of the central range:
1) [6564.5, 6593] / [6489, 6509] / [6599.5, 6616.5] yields 2.19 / 12.9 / 12.7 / 12.7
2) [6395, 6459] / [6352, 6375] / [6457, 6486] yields 0.04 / 13.3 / 13.1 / 13.2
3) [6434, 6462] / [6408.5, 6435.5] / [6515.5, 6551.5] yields 0.23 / 13.3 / 12.8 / 13.2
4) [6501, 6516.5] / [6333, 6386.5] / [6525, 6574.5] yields -0.70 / 13.4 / 11.9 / 12.2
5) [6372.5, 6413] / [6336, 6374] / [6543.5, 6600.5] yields -0.37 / 13.4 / 12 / 13.1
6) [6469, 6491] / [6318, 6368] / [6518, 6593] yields -0.73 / 13.4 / 12.2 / 12.6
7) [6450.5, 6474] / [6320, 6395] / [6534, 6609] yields -0.69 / 13.4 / 12.2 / 12.8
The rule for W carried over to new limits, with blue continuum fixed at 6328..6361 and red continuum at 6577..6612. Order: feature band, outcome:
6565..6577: 1.89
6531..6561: 0.81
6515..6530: 0.09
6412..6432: -0.15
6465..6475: -0.01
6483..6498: -0.06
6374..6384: 0.01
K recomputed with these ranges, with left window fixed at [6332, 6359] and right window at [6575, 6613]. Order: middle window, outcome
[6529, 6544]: 0.01 mag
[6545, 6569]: 0.13 mag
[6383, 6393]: 0.02 mag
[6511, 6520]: 0.01 mag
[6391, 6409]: 0.01 mag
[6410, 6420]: -0.01 mag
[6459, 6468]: -0.02 mag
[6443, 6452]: 0.00 mag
